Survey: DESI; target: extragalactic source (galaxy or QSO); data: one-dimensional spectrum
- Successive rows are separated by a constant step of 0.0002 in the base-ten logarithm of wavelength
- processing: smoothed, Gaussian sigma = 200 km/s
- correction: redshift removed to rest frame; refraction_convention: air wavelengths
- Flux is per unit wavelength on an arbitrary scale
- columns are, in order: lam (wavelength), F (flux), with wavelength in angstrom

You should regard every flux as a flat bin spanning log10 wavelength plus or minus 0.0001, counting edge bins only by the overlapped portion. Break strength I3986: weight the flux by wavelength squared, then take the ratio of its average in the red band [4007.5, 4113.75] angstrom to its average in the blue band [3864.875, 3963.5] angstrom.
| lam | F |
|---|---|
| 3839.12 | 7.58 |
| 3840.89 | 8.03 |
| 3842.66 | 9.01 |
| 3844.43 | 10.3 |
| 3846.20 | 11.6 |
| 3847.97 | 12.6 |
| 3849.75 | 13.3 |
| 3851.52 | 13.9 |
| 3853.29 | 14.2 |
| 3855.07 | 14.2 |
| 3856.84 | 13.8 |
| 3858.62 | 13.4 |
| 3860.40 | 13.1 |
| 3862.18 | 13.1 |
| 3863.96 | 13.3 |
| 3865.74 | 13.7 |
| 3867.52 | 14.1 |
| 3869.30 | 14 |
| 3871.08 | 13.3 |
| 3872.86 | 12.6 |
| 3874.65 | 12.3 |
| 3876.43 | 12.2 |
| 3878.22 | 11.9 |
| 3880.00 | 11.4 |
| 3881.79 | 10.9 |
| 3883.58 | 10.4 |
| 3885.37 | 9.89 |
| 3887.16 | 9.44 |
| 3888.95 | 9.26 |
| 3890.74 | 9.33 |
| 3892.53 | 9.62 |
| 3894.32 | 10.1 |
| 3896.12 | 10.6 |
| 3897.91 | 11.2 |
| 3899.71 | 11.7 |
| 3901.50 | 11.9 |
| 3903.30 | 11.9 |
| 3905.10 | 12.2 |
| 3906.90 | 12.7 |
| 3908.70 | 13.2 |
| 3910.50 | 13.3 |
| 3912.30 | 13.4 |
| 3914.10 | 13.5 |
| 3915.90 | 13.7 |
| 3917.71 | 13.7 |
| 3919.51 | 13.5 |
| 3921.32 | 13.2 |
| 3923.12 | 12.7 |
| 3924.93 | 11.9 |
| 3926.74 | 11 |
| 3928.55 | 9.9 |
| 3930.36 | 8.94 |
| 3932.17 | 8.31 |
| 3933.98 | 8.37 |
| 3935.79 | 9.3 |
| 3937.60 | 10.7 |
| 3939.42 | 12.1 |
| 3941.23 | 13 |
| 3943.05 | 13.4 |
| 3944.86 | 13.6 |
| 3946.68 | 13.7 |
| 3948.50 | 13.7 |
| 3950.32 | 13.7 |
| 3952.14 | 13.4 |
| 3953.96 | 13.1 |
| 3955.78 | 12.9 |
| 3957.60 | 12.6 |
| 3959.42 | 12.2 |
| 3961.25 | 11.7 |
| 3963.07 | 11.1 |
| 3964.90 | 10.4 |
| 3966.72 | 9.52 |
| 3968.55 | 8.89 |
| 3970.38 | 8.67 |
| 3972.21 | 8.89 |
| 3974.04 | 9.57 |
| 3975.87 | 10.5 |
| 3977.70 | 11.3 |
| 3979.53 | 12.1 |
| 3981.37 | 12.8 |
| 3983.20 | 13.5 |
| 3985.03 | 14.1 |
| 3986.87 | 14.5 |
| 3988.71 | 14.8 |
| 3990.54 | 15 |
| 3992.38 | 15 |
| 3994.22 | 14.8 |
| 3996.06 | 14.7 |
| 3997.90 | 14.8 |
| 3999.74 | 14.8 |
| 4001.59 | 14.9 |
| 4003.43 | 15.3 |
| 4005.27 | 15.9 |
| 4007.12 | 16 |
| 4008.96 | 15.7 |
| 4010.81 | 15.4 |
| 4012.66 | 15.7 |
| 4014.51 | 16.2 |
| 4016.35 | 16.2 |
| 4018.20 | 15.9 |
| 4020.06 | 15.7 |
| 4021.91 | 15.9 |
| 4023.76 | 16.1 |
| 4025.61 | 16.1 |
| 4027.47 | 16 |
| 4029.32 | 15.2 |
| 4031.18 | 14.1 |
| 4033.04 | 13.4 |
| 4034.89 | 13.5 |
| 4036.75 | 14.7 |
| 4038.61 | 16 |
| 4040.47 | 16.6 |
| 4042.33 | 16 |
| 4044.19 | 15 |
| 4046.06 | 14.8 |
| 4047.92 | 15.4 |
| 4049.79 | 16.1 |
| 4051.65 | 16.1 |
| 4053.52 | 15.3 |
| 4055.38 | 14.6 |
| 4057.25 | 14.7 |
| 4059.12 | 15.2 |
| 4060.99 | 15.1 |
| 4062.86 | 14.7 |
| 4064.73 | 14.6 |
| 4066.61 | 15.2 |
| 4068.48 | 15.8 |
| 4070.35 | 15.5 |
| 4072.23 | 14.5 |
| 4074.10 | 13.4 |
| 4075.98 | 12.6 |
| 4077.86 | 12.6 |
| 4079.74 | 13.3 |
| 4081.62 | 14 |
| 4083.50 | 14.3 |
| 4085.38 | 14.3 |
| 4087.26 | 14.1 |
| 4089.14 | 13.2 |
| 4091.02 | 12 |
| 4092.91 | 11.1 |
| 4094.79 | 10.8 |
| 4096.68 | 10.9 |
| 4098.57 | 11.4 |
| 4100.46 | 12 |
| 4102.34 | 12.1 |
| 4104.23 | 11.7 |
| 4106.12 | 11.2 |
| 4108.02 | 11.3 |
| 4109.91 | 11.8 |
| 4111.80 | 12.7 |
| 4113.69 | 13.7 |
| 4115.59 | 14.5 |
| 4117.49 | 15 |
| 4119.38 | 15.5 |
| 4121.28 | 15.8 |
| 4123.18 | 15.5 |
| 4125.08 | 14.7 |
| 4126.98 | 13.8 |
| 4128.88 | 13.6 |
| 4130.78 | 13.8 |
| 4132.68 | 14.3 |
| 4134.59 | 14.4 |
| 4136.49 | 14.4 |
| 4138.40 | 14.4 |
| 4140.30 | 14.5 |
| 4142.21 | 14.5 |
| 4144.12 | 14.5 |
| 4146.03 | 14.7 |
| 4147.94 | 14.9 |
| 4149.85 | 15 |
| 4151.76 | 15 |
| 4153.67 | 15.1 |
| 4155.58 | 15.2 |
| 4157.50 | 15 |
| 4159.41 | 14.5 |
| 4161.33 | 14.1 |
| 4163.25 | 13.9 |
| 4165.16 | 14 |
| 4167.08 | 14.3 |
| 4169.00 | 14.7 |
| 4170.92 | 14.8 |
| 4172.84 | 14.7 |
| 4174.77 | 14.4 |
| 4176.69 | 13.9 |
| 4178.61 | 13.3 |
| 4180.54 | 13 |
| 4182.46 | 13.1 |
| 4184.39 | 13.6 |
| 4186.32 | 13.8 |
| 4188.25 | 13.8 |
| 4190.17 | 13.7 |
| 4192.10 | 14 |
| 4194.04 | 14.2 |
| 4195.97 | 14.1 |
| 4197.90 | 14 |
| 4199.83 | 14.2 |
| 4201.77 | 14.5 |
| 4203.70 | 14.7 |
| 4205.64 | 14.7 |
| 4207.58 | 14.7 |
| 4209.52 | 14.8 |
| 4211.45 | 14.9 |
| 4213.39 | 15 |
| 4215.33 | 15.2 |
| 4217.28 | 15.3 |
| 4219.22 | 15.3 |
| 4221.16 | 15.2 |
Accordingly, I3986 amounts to 1.28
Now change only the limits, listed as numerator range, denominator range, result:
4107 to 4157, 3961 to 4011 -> 1.18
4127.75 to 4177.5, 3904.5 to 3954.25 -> 1.32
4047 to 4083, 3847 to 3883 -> 1.24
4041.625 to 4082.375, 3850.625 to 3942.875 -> 1.34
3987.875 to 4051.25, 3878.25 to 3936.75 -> 1.44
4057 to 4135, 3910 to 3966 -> 1.21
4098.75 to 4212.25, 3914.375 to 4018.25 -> 1.20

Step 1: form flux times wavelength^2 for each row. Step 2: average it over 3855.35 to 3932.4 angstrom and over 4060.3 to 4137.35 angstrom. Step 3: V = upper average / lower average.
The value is 1.3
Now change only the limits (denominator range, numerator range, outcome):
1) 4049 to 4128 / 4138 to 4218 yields 1.10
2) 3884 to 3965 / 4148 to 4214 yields 1.38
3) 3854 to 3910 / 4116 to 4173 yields 1.39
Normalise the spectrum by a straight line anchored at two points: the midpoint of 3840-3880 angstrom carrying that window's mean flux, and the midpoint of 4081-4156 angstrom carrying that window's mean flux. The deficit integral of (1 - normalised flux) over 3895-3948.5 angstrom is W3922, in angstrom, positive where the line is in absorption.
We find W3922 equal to 3.7 angstrom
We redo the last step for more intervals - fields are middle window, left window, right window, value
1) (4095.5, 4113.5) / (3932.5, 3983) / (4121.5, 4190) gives 2.4 angstrom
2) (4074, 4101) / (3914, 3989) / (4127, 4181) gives 1.8 angstrom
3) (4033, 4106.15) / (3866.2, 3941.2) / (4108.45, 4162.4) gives -2.1 angstrom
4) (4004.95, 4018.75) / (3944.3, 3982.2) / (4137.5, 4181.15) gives -4.0 angstrom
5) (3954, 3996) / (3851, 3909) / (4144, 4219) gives 2.3 angstrom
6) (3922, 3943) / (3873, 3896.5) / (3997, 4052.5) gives 2.7 angstrom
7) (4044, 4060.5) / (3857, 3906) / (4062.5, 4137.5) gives -2.7 angstrom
